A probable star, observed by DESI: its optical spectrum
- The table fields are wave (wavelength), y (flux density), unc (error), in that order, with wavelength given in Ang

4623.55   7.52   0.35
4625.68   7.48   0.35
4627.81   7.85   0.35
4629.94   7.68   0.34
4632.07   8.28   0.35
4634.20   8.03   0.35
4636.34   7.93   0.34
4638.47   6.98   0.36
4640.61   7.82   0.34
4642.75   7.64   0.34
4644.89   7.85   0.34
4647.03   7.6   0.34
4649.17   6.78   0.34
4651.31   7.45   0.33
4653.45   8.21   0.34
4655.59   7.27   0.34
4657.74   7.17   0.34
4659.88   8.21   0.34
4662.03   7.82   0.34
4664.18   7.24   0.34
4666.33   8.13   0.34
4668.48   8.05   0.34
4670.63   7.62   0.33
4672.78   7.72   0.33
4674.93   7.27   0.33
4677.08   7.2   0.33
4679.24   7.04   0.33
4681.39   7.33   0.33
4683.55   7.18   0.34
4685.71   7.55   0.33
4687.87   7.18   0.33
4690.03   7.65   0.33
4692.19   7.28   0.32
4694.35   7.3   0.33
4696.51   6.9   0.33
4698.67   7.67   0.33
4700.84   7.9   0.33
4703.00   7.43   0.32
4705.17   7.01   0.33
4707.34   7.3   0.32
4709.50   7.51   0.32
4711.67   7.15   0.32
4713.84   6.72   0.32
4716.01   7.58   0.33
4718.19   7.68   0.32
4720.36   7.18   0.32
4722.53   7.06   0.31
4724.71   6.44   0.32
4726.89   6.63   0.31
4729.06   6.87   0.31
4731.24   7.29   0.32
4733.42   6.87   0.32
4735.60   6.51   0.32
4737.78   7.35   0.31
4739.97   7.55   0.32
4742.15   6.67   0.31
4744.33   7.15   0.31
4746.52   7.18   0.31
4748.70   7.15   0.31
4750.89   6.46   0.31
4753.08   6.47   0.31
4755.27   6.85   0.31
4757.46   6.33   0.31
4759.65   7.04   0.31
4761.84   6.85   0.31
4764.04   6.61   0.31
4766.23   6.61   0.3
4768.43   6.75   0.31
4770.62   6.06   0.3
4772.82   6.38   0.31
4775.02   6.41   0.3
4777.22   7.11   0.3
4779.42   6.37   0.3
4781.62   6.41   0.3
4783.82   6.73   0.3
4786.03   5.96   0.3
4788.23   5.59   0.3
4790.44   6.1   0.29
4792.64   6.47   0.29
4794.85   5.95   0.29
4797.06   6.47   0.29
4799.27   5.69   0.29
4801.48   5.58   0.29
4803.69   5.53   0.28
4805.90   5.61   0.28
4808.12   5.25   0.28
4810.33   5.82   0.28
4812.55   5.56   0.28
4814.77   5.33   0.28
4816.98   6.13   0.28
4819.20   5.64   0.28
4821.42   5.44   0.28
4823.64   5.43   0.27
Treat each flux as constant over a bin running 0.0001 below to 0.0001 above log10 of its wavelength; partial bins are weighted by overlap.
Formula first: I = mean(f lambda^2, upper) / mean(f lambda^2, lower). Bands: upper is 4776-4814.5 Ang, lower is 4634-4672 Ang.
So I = 0.83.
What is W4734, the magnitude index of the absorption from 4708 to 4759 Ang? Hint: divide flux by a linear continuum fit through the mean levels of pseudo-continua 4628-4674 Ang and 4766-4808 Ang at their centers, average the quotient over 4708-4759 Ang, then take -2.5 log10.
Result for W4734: -0.03 mag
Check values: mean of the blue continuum 7.69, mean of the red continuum 6.17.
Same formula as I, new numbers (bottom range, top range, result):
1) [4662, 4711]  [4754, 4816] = 0.87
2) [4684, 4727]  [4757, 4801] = 0.91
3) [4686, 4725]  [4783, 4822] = 0.83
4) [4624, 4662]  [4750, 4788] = 0.90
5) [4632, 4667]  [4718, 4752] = 0.95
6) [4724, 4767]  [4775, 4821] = 0.89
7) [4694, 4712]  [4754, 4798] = 0.90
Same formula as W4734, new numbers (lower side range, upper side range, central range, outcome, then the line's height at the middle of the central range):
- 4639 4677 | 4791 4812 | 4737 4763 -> -0.07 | 6.46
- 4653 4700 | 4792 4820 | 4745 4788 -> -0.05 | 6.29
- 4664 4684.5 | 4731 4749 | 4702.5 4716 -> 0.01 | 7.27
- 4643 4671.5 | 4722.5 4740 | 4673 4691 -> 0.01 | 7.4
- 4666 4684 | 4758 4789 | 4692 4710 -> -0.02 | 7.23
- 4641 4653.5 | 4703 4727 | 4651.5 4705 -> -0.02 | 7.37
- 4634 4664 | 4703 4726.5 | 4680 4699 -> 0.00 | 7.33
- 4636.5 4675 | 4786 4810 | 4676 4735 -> -0.03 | 6.99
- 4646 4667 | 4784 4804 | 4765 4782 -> -0.05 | 6.22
